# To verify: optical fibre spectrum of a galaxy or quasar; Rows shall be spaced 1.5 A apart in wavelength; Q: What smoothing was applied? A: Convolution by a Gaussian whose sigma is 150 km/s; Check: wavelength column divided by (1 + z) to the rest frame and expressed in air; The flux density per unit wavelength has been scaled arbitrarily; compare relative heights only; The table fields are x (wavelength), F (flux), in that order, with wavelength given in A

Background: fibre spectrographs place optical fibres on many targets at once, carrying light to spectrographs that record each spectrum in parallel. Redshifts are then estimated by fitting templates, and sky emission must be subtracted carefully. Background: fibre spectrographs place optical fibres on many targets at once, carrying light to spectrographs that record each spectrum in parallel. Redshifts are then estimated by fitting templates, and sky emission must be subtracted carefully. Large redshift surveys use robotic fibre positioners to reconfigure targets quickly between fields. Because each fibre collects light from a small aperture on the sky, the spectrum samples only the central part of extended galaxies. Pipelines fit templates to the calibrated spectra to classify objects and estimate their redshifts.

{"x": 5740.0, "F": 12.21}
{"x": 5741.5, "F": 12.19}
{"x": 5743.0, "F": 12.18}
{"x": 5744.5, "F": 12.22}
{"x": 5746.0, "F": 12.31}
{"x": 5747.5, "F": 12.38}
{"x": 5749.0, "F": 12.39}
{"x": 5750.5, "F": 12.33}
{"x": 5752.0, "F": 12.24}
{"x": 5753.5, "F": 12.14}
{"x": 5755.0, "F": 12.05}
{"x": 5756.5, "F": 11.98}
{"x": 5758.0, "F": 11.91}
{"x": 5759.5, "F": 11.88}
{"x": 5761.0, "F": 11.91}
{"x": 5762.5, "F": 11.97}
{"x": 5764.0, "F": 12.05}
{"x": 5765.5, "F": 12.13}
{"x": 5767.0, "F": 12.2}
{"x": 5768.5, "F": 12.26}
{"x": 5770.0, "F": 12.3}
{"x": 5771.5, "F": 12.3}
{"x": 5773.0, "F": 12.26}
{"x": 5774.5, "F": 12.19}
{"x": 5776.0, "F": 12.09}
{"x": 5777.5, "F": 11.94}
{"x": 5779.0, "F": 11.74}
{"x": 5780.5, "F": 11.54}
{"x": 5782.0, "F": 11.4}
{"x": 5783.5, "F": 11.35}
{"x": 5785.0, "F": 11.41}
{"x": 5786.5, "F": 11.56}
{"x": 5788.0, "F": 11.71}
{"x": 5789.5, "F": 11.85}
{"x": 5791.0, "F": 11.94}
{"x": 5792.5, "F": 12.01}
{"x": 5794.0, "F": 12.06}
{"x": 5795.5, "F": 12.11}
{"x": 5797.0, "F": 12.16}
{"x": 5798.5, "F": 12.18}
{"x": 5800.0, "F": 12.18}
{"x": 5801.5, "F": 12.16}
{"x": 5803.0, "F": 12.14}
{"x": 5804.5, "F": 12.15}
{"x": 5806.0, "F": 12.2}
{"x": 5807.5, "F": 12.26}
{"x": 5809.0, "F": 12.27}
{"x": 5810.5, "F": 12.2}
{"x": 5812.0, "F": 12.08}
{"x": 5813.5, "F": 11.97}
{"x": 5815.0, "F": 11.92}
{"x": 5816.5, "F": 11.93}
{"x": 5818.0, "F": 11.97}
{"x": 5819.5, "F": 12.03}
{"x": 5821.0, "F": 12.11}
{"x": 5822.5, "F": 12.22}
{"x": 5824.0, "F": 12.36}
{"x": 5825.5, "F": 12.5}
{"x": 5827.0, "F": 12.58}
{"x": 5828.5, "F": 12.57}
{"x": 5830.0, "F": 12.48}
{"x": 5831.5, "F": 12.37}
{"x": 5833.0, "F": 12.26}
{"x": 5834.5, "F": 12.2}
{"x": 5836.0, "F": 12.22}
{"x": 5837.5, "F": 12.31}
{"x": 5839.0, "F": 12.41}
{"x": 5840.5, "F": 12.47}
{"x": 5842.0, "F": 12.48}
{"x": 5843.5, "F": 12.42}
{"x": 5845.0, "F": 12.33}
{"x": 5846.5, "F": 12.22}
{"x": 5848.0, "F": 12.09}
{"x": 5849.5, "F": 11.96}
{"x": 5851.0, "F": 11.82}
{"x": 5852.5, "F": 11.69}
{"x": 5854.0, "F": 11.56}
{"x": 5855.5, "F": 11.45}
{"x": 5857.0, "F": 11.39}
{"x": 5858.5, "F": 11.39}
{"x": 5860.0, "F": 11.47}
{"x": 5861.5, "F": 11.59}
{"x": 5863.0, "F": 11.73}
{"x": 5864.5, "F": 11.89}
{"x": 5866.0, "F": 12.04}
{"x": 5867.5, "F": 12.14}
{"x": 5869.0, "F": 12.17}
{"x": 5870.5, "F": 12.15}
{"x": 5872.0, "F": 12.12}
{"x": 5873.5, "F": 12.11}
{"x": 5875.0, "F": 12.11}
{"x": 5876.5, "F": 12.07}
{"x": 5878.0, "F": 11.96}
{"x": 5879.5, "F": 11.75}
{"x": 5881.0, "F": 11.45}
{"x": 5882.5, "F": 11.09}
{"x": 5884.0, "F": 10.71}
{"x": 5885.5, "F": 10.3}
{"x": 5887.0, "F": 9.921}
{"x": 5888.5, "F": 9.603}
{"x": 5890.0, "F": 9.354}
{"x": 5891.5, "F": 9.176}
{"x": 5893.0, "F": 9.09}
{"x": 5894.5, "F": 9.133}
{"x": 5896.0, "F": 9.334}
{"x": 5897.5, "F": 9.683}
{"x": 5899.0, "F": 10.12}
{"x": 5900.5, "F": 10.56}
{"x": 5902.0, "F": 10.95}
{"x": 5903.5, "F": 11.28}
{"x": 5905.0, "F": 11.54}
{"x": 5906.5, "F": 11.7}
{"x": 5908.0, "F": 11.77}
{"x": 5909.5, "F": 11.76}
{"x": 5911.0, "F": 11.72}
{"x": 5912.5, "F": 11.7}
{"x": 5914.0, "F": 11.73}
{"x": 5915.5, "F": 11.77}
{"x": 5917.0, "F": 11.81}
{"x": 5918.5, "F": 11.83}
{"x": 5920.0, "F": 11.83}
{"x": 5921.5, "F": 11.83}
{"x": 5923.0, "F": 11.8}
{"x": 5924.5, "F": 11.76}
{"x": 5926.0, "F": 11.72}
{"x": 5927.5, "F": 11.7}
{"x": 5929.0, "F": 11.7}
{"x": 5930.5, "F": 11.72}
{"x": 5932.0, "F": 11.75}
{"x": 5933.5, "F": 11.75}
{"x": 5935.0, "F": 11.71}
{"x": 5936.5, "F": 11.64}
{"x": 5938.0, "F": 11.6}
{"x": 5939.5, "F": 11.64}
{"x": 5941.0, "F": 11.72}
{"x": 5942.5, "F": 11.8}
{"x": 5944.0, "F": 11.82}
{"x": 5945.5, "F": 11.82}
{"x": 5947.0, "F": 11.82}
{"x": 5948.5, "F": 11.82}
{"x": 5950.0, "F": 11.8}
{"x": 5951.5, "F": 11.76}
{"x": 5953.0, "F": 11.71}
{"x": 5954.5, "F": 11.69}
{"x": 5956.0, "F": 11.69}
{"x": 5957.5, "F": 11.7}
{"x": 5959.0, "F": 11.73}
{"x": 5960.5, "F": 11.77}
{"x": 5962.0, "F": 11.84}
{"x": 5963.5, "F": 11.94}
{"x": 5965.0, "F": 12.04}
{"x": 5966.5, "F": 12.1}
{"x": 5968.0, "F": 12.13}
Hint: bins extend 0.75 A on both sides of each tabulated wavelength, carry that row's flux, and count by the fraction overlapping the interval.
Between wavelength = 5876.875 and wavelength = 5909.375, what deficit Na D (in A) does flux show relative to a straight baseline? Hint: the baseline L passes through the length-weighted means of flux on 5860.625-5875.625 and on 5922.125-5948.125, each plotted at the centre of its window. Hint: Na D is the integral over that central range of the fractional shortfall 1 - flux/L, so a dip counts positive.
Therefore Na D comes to 3.7 A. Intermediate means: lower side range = 12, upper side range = 11.7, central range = 10.5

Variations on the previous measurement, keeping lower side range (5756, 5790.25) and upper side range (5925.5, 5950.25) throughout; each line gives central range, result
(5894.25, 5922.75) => 1.4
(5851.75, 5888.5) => 0.8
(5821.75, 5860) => -1.0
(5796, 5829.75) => -0.9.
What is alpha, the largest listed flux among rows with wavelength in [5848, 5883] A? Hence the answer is 12.17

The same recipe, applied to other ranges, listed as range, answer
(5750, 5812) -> 12.33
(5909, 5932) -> 11.83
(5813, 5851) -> 12.58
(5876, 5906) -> 12.07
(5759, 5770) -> 12.3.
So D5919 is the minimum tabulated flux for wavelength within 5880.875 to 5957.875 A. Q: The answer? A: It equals 9.09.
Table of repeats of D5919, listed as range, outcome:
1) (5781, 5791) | 11.35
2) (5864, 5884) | 10.71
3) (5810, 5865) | 11.39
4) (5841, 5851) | 11.82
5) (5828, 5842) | 12.2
